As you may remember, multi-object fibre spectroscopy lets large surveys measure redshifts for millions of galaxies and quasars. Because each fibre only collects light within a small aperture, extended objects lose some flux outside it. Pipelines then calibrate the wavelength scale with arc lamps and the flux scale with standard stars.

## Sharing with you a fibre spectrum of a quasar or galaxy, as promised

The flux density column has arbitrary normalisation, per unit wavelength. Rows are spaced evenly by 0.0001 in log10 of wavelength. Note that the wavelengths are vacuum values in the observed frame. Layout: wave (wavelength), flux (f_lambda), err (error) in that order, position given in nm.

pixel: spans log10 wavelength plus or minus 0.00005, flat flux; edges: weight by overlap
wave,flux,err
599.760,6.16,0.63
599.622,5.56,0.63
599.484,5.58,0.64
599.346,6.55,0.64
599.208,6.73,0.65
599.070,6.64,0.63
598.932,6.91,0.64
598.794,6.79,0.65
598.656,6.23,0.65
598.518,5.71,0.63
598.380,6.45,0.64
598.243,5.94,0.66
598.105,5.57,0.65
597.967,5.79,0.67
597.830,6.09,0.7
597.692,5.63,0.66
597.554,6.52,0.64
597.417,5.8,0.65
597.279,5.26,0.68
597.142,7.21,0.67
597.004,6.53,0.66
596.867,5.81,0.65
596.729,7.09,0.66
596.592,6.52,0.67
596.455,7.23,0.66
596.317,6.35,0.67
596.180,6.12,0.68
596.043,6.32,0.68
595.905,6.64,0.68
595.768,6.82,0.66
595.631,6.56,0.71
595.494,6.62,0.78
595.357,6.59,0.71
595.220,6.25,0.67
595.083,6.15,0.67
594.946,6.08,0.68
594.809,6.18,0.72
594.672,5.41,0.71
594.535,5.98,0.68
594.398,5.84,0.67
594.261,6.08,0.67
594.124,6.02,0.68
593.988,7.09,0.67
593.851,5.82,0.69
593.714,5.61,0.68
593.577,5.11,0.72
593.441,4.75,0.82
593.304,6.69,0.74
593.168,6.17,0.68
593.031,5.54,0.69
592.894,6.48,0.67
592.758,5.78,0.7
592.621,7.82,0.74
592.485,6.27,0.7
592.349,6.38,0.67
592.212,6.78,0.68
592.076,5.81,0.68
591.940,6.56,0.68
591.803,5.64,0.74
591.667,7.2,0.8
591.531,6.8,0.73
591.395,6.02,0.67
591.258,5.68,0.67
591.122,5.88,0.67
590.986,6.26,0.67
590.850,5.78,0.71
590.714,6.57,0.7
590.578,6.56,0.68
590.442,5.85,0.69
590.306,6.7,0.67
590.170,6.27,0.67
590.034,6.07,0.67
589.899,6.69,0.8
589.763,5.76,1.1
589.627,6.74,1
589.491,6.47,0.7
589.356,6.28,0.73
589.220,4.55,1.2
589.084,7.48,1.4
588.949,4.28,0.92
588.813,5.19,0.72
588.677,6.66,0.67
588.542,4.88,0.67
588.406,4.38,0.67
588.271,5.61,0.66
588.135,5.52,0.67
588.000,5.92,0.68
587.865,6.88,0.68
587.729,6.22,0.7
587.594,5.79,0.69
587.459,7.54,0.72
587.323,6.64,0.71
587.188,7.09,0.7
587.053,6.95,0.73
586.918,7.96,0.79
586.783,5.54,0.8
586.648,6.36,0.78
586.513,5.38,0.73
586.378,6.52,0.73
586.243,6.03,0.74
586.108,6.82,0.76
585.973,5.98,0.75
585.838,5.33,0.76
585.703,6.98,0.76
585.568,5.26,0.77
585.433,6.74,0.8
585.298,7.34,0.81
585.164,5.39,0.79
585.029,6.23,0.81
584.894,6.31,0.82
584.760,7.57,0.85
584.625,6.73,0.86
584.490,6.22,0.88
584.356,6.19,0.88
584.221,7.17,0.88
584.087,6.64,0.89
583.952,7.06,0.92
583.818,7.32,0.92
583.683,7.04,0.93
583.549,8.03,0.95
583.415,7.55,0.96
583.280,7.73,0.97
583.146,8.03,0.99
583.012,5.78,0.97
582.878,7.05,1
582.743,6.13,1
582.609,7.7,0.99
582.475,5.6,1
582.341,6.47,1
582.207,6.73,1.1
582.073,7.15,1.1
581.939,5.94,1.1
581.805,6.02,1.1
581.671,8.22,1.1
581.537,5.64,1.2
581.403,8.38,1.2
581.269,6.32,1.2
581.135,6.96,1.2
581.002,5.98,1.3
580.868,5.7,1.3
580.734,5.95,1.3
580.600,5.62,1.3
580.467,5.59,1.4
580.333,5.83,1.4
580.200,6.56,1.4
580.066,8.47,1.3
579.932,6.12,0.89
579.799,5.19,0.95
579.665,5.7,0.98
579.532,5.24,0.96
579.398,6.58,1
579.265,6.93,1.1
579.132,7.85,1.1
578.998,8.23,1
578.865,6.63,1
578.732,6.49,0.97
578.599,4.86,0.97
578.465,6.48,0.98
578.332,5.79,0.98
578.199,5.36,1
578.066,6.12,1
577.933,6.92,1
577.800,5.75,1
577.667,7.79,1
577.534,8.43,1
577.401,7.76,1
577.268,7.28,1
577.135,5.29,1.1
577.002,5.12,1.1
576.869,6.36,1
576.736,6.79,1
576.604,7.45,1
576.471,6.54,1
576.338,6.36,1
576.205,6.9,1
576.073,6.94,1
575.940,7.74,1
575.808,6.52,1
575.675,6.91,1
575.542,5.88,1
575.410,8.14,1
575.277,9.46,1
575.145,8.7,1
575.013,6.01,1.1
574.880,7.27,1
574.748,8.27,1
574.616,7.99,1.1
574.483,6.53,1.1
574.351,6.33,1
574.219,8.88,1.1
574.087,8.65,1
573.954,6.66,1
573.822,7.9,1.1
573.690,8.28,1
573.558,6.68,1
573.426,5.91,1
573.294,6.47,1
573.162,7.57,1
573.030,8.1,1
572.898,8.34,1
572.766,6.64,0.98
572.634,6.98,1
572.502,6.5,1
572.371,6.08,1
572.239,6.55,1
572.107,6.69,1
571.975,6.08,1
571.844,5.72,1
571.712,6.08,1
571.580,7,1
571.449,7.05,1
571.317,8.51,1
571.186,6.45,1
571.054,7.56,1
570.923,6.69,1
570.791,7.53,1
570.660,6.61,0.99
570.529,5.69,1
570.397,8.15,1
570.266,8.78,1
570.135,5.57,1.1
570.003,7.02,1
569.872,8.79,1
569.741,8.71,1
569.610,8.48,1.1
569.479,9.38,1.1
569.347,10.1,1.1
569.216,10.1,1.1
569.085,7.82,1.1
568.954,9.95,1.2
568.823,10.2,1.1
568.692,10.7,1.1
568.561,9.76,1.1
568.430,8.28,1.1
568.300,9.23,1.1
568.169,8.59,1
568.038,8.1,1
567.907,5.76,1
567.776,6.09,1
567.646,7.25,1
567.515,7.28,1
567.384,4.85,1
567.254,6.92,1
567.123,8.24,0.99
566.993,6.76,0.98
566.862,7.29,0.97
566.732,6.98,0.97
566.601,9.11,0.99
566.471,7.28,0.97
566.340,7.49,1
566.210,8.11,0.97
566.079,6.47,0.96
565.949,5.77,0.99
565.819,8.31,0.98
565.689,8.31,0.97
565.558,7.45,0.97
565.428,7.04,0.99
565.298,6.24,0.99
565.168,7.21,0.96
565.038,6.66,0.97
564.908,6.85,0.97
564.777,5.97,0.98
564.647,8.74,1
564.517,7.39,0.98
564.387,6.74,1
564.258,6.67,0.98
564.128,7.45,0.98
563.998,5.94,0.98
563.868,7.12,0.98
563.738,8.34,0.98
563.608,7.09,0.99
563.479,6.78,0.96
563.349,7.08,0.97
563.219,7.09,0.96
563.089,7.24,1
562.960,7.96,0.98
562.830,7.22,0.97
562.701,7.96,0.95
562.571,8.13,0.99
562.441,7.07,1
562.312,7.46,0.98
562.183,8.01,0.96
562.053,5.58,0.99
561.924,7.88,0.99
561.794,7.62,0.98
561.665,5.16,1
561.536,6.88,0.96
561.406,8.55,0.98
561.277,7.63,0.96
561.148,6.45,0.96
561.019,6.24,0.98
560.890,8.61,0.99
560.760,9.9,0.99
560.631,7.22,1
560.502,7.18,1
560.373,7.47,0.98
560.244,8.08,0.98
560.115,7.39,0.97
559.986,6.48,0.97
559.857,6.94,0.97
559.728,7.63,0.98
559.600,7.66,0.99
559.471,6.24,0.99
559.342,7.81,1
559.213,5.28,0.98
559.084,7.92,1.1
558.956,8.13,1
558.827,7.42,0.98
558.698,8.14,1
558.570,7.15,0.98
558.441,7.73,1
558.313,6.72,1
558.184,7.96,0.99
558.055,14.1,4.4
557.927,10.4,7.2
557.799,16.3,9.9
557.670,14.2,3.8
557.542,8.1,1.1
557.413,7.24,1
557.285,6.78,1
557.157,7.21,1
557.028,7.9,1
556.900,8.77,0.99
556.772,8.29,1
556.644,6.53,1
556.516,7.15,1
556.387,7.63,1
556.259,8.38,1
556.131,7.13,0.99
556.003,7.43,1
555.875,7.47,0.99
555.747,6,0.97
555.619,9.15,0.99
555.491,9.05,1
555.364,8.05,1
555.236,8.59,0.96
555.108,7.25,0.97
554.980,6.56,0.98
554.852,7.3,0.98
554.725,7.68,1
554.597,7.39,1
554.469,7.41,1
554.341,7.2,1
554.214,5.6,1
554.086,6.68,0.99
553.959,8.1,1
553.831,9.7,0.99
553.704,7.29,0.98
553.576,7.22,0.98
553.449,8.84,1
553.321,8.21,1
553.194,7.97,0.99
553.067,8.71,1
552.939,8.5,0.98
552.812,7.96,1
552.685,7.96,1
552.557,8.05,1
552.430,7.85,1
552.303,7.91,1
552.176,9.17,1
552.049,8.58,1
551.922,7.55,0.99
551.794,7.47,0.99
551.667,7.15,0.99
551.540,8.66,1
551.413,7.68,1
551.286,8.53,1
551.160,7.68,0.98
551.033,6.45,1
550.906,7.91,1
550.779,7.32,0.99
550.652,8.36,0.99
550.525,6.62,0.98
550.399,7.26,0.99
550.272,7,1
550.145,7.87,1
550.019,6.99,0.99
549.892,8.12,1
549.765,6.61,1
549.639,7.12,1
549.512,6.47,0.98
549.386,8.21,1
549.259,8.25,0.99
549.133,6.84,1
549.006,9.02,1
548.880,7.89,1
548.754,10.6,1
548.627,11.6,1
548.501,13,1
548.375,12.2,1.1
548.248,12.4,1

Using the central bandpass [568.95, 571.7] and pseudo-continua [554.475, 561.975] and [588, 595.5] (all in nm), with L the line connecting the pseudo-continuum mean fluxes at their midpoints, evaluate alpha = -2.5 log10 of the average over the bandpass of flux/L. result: -0.08 mag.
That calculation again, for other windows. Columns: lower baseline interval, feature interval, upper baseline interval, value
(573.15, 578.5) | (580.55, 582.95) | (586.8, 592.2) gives 0.02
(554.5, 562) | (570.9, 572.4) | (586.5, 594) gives 0.07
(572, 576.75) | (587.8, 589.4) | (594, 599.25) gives 0.18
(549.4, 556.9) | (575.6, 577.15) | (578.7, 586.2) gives 0.04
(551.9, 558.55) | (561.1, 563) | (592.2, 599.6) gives 0.08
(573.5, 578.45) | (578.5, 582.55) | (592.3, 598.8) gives 0.07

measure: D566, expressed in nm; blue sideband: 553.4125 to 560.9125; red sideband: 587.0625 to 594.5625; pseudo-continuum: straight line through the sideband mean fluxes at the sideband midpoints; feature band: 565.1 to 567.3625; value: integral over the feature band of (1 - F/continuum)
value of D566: 0.05 nm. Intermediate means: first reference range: 7.98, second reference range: 6.12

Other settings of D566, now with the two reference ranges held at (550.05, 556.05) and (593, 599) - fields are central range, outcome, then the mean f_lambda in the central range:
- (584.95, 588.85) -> 0.20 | 6.18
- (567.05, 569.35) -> -0.33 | 8.24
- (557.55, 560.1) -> -0.36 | 8.61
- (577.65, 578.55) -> 0.08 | 6.2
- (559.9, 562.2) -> 0.04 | 7.33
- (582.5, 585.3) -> -0.11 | 6.89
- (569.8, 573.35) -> 0.03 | 7.01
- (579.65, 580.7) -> 0.09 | 6.15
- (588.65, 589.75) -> 0.09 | 5.92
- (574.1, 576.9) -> -0.14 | 7.28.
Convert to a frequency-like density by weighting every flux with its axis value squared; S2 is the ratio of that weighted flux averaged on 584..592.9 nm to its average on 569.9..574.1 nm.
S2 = 0.95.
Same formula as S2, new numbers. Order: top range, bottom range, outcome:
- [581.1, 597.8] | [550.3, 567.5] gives 0.92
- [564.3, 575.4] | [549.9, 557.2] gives 1.03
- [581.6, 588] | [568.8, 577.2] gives 0.95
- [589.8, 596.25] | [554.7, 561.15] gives 0.88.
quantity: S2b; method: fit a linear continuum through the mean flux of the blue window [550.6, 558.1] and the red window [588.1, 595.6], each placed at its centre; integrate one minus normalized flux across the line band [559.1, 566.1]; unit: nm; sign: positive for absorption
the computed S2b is 0.43 nm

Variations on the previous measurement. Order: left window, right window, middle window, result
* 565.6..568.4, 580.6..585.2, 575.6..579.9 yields 0.226 nm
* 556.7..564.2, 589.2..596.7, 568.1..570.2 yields -0.429 nm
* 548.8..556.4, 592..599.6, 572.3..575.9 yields -0.178 nm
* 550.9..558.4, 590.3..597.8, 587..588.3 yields 0.023 nm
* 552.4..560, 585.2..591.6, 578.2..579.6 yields 0.055 nm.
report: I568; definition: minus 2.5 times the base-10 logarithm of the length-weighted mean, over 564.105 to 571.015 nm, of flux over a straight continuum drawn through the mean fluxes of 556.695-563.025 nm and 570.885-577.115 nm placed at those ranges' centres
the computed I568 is -0.03 mag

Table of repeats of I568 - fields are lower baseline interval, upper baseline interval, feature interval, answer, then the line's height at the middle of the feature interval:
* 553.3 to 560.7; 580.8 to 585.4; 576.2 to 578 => 0.04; 7.04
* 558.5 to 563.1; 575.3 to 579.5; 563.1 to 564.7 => 0.01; 7.26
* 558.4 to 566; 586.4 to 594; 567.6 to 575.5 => -0.11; 6.91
